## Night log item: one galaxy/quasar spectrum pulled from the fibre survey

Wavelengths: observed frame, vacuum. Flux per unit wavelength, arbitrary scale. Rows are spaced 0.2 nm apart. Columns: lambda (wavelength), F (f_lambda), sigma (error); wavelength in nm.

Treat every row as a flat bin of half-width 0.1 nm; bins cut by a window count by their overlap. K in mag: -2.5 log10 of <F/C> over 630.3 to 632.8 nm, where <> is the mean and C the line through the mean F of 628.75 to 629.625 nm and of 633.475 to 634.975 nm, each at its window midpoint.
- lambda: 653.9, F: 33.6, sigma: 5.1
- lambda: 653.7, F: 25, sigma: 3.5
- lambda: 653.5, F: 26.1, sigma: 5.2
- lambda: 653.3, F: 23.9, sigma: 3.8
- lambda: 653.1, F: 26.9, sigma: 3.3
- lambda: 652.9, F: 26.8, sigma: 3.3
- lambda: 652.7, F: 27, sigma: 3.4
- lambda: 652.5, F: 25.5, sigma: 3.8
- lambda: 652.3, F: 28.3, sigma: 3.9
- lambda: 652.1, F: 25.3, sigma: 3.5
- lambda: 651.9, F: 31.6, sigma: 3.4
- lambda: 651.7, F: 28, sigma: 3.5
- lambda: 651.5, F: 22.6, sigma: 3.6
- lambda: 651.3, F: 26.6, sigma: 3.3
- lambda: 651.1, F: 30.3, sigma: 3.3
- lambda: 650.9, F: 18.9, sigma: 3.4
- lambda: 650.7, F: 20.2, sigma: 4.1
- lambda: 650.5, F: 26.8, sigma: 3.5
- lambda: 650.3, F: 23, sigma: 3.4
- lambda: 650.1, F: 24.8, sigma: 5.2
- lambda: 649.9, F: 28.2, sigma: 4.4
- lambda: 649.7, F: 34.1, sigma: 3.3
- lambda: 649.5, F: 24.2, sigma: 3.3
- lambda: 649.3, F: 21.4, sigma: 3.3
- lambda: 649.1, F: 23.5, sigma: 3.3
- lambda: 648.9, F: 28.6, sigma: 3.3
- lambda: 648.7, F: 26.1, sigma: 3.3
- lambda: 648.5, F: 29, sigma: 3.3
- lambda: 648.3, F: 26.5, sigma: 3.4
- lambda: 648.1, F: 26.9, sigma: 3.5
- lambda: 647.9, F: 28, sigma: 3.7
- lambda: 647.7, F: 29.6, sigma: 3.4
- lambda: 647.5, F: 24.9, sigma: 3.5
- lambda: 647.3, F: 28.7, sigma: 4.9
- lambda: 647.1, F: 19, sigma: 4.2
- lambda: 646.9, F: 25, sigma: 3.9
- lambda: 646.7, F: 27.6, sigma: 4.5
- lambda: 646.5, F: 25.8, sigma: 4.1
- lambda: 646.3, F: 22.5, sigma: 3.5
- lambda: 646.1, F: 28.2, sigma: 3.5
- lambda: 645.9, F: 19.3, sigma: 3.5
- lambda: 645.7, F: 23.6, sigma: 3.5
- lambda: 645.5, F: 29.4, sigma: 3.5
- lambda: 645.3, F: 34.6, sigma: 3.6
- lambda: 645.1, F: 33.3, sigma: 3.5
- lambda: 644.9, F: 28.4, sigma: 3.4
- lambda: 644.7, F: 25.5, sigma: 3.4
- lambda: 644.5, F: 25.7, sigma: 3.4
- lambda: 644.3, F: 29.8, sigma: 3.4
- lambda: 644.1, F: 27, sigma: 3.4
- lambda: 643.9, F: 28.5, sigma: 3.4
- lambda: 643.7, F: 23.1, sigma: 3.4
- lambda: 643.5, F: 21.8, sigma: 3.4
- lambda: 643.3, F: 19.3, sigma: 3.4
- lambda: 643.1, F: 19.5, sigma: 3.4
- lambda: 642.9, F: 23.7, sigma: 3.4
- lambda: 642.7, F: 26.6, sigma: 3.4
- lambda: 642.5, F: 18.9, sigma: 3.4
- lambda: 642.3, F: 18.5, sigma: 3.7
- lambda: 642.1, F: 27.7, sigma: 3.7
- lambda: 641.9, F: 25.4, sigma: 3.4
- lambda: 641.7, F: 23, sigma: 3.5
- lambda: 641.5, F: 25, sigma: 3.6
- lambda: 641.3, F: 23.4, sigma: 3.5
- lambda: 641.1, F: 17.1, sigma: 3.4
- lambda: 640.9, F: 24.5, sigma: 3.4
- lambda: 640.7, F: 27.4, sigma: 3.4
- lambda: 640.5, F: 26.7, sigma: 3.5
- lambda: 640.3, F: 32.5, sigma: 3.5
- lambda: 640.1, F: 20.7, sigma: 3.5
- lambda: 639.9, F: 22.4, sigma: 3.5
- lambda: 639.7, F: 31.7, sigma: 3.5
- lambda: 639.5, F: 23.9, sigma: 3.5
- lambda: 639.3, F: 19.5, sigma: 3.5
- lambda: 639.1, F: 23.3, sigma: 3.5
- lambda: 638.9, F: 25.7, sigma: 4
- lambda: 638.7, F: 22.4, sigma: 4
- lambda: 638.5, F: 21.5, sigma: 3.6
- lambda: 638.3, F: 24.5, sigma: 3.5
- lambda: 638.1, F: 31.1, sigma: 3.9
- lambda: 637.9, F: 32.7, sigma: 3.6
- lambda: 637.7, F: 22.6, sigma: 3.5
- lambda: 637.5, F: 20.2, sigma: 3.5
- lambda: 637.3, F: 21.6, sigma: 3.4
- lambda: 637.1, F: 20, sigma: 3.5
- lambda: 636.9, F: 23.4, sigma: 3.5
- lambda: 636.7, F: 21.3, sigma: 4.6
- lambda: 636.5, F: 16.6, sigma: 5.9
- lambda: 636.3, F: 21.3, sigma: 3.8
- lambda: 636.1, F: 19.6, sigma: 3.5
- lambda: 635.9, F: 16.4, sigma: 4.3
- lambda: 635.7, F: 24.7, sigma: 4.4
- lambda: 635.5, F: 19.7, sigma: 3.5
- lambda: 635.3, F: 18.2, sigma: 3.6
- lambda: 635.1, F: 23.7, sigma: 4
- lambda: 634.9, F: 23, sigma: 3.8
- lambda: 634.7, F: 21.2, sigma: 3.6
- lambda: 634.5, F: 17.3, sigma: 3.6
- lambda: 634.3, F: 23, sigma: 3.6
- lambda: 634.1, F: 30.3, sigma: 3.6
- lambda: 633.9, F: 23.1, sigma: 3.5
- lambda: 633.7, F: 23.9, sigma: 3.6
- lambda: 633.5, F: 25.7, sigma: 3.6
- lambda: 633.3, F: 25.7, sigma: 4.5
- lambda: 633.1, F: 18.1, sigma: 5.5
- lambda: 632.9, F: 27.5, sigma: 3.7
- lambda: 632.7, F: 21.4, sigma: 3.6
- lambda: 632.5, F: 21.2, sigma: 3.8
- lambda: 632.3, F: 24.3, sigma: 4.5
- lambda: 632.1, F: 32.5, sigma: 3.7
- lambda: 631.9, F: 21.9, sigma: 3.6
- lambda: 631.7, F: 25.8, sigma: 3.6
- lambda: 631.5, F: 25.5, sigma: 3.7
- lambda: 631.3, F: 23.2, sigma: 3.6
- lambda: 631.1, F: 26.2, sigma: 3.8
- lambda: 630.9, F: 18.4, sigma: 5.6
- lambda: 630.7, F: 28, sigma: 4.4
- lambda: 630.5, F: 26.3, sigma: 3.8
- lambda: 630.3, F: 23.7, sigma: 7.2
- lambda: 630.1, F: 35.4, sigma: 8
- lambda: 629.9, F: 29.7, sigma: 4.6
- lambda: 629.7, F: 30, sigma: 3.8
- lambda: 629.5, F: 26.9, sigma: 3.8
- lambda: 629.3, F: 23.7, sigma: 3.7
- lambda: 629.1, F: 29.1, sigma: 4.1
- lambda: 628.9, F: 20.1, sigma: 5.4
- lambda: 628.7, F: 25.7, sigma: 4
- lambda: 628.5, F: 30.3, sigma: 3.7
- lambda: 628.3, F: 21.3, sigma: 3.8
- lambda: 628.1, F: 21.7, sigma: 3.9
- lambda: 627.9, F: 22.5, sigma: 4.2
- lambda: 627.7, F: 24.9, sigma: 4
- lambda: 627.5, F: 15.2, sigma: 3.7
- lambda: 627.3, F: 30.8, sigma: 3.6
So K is -0.01 mag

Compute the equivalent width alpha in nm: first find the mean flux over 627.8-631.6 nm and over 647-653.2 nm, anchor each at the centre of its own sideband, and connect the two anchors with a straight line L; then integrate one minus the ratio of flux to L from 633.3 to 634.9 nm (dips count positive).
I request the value 0.13 nm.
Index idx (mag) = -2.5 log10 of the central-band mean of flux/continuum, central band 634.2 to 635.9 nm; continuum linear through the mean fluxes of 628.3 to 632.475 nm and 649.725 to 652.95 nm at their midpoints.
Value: 0.23 mag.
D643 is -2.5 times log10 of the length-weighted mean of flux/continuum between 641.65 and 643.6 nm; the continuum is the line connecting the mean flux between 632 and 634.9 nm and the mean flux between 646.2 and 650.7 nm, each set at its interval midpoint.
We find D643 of 0.13 mag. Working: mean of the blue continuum 23.9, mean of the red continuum 26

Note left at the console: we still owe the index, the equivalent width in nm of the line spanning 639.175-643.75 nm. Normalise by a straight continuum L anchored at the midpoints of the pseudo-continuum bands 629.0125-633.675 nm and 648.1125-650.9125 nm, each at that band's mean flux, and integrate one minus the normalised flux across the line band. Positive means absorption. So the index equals 0.36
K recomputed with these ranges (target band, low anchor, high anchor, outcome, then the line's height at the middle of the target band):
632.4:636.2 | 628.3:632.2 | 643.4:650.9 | 0.18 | 26.3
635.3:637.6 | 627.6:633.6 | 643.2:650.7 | 0.25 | 25.6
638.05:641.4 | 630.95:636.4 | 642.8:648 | 0.00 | 24.5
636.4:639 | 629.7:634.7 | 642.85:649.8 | 0.09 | 25.4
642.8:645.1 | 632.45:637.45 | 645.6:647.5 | -0.05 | 23.9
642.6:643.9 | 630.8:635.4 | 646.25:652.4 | 0.10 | 25.1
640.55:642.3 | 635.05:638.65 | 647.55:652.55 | -0.02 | 23.6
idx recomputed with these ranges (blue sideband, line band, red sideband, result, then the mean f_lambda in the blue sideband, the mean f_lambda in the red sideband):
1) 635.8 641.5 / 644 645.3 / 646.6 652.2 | -0.16 mag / 23.4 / 26.1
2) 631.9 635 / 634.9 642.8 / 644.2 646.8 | 0.10 mag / 23.8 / 27.2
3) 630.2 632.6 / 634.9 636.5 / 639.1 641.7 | 0.20 mag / 24.7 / 24.5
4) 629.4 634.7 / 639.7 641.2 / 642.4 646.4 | 0.02 mag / 25.1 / 25.4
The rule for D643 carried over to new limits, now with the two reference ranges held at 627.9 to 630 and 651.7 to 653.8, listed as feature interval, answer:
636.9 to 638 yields 0.12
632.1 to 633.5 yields 0.09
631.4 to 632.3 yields -0.02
